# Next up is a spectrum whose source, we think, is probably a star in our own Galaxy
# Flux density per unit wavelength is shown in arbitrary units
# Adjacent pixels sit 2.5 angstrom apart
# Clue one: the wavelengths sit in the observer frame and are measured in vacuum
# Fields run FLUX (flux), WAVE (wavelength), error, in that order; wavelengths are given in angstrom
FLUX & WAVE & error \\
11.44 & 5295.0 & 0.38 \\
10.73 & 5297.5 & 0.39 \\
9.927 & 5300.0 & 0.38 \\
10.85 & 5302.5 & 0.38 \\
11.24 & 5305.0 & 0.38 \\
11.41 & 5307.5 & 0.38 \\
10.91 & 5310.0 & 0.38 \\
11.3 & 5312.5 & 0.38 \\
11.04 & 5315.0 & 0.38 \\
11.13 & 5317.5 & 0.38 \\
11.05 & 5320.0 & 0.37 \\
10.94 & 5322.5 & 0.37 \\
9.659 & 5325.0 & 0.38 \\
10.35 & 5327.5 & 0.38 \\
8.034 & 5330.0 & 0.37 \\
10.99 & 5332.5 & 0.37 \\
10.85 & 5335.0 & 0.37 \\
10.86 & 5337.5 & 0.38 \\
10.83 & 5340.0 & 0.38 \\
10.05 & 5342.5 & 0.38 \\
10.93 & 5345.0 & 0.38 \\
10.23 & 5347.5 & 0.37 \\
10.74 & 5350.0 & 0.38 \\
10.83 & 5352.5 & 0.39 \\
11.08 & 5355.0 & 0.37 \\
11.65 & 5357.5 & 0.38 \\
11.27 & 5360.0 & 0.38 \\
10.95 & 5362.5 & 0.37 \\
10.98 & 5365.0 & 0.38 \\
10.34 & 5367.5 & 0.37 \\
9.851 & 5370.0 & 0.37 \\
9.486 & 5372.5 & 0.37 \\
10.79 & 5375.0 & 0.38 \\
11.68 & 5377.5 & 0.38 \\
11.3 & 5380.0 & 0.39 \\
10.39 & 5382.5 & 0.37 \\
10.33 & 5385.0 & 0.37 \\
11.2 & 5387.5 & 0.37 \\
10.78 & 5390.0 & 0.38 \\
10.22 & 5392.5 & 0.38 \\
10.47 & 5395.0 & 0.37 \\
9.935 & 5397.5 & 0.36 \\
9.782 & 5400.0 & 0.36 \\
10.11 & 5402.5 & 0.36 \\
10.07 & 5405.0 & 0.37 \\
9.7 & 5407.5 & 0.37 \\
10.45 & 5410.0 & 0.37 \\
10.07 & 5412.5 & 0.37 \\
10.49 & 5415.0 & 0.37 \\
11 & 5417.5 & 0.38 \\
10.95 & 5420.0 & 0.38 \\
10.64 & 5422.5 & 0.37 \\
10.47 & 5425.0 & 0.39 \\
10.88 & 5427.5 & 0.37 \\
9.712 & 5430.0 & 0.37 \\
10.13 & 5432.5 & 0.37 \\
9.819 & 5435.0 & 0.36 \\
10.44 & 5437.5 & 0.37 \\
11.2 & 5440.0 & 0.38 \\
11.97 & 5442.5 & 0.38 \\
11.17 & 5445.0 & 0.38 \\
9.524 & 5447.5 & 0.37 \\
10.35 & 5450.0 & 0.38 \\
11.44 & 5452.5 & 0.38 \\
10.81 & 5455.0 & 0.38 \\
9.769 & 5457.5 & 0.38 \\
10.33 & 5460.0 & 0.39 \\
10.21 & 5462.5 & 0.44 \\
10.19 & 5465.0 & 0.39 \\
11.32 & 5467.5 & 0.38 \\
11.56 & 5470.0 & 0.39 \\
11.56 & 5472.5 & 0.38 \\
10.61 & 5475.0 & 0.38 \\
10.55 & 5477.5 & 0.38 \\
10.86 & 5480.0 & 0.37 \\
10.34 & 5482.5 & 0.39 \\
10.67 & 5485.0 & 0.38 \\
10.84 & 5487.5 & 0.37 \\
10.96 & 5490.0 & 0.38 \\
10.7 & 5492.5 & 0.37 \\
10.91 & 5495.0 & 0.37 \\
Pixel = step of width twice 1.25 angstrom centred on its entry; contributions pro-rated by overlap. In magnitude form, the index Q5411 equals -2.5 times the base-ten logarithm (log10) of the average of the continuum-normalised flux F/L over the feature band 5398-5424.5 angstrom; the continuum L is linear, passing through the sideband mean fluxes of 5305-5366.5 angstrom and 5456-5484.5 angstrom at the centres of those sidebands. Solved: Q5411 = 0.04 mag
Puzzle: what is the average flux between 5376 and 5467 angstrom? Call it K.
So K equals 10.5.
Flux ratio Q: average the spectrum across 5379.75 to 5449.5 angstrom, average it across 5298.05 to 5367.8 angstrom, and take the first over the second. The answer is 0.97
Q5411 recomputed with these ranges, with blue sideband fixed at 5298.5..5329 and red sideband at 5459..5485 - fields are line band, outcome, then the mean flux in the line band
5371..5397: 0.01 mag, 10.6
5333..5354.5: 0.01 mag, 10.7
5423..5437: 0.05 mag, 10.2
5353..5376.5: 0.01 mag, 10.7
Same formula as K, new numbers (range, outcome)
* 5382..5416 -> 10.3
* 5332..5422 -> 10.6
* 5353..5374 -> 10.7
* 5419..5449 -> 10.6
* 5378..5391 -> 10.9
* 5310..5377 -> 10.6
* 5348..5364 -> 11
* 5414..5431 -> 10.6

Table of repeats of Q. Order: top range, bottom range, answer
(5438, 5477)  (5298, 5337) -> 1.01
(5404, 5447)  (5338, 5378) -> 0.98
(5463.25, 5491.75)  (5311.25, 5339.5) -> 1.03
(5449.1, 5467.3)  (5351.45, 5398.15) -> 0.98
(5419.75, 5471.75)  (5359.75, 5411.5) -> 1.01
